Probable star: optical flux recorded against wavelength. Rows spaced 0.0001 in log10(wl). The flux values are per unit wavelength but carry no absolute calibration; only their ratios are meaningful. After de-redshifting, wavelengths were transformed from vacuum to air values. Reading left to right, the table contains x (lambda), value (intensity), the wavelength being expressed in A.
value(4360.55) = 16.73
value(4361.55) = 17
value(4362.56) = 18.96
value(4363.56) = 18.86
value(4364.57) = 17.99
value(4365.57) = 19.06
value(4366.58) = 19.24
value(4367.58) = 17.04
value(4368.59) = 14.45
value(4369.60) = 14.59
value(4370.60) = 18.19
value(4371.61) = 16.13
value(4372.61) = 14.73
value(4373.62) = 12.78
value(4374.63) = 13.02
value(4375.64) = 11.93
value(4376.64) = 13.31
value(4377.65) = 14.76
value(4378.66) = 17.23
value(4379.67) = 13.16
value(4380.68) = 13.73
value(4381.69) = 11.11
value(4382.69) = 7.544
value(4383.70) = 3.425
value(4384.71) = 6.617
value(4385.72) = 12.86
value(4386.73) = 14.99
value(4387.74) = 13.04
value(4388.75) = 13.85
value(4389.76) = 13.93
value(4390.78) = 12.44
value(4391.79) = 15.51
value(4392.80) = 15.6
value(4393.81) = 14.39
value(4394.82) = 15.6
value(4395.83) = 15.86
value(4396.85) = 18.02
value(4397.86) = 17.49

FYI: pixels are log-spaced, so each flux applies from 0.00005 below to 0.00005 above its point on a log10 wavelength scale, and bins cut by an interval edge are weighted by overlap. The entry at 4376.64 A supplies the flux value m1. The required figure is 13.31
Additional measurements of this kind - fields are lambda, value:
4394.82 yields 15.6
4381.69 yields 11.11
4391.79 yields 15.51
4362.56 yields 18.96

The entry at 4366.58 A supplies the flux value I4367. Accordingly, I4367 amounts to 19.24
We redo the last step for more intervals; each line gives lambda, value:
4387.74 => 13.04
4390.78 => 12.44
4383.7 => 3.425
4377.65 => 14.76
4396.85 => 18.02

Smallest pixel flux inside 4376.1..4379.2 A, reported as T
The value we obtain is 13.31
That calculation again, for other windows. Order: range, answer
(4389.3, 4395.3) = 12.44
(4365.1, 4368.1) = 17.04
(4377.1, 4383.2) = 7.544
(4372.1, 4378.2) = 11.93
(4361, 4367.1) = 17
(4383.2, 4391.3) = 3.425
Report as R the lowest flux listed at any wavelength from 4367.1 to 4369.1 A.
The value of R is 14.45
